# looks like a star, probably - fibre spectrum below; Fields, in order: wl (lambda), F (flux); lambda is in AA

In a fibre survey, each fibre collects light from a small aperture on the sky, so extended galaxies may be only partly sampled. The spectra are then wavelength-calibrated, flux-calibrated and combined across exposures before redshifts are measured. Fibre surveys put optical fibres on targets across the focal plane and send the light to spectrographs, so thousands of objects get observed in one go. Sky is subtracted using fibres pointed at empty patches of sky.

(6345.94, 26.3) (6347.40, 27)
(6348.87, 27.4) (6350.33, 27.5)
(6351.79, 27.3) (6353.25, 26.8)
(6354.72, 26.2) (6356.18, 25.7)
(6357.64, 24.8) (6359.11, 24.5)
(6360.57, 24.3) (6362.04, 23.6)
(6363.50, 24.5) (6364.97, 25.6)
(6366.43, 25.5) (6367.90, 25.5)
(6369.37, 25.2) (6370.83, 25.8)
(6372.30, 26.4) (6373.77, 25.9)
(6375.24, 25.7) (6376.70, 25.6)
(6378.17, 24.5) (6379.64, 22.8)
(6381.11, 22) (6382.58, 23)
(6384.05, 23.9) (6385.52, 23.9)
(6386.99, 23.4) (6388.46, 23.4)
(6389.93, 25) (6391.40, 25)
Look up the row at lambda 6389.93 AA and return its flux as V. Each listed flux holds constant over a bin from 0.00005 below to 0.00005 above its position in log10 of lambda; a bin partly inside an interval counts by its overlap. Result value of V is 25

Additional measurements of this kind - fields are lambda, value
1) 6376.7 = 25.6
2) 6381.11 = 22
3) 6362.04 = 23.6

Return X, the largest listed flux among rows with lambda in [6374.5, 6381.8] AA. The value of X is 25.7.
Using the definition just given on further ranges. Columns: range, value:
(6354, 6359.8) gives 26.2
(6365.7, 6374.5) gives 26.4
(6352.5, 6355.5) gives 26.8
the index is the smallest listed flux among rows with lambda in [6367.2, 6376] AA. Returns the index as 25.2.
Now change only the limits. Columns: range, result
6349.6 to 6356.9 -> 25.7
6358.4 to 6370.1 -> 23.6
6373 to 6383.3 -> 22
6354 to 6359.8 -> 24.5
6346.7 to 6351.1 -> 27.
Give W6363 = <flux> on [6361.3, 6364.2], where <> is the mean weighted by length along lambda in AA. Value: 24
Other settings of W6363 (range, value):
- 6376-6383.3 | 23.6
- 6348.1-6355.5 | 27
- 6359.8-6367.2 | 24.7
